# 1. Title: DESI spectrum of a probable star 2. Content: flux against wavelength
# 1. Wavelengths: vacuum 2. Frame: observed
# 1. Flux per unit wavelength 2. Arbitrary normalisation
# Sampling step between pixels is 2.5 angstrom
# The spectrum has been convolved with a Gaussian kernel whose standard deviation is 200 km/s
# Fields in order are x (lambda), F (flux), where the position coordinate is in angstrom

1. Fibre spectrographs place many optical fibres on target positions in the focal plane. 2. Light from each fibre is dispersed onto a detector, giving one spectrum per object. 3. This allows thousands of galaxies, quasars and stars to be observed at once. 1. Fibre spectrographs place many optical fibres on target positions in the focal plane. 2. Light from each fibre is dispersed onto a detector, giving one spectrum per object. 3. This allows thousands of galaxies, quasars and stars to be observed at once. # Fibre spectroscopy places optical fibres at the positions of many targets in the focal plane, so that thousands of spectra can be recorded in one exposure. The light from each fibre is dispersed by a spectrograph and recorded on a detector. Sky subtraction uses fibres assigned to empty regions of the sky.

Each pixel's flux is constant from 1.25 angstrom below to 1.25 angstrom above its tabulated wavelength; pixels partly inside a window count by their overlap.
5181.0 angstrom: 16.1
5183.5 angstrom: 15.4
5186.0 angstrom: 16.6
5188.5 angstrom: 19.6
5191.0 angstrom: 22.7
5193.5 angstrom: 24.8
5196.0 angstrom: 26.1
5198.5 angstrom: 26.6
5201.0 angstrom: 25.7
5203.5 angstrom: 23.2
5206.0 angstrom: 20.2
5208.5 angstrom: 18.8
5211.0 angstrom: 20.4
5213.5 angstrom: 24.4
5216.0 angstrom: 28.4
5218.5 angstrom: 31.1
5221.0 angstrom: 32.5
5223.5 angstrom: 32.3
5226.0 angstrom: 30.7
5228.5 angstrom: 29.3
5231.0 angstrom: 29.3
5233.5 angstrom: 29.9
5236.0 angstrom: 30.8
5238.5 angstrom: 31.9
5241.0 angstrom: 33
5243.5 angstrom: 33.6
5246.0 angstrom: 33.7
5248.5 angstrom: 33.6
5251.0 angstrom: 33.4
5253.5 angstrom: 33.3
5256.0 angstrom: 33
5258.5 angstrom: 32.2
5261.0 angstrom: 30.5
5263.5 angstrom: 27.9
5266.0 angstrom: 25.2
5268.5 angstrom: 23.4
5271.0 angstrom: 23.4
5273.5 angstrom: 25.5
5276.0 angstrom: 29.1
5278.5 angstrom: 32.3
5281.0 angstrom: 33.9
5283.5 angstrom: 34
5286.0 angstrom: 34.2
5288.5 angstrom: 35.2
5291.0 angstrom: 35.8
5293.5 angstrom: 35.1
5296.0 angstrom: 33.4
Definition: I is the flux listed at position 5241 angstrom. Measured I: 33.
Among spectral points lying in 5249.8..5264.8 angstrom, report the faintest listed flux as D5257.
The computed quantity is 27.9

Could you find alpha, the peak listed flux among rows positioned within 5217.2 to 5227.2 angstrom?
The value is 32.5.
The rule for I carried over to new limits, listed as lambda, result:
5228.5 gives 29.3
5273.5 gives 25.5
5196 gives 26.1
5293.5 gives 35.1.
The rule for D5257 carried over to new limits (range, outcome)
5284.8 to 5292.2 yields 34.2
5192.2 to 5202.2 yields 24.8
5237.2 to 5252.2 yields 31.9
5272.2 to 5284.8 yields 25.5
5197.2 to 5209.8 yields 18.8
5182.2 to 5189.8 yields 15.4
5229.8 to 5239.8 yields 29.3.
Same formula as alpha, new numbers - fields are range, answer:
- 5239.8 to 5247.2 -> 33.7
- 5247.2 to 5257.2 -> 33.6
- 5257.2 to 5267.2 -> 32.2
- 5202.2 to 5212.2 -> 23.2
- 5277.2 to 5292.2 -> 35.8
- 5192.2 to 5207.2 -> 26.6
